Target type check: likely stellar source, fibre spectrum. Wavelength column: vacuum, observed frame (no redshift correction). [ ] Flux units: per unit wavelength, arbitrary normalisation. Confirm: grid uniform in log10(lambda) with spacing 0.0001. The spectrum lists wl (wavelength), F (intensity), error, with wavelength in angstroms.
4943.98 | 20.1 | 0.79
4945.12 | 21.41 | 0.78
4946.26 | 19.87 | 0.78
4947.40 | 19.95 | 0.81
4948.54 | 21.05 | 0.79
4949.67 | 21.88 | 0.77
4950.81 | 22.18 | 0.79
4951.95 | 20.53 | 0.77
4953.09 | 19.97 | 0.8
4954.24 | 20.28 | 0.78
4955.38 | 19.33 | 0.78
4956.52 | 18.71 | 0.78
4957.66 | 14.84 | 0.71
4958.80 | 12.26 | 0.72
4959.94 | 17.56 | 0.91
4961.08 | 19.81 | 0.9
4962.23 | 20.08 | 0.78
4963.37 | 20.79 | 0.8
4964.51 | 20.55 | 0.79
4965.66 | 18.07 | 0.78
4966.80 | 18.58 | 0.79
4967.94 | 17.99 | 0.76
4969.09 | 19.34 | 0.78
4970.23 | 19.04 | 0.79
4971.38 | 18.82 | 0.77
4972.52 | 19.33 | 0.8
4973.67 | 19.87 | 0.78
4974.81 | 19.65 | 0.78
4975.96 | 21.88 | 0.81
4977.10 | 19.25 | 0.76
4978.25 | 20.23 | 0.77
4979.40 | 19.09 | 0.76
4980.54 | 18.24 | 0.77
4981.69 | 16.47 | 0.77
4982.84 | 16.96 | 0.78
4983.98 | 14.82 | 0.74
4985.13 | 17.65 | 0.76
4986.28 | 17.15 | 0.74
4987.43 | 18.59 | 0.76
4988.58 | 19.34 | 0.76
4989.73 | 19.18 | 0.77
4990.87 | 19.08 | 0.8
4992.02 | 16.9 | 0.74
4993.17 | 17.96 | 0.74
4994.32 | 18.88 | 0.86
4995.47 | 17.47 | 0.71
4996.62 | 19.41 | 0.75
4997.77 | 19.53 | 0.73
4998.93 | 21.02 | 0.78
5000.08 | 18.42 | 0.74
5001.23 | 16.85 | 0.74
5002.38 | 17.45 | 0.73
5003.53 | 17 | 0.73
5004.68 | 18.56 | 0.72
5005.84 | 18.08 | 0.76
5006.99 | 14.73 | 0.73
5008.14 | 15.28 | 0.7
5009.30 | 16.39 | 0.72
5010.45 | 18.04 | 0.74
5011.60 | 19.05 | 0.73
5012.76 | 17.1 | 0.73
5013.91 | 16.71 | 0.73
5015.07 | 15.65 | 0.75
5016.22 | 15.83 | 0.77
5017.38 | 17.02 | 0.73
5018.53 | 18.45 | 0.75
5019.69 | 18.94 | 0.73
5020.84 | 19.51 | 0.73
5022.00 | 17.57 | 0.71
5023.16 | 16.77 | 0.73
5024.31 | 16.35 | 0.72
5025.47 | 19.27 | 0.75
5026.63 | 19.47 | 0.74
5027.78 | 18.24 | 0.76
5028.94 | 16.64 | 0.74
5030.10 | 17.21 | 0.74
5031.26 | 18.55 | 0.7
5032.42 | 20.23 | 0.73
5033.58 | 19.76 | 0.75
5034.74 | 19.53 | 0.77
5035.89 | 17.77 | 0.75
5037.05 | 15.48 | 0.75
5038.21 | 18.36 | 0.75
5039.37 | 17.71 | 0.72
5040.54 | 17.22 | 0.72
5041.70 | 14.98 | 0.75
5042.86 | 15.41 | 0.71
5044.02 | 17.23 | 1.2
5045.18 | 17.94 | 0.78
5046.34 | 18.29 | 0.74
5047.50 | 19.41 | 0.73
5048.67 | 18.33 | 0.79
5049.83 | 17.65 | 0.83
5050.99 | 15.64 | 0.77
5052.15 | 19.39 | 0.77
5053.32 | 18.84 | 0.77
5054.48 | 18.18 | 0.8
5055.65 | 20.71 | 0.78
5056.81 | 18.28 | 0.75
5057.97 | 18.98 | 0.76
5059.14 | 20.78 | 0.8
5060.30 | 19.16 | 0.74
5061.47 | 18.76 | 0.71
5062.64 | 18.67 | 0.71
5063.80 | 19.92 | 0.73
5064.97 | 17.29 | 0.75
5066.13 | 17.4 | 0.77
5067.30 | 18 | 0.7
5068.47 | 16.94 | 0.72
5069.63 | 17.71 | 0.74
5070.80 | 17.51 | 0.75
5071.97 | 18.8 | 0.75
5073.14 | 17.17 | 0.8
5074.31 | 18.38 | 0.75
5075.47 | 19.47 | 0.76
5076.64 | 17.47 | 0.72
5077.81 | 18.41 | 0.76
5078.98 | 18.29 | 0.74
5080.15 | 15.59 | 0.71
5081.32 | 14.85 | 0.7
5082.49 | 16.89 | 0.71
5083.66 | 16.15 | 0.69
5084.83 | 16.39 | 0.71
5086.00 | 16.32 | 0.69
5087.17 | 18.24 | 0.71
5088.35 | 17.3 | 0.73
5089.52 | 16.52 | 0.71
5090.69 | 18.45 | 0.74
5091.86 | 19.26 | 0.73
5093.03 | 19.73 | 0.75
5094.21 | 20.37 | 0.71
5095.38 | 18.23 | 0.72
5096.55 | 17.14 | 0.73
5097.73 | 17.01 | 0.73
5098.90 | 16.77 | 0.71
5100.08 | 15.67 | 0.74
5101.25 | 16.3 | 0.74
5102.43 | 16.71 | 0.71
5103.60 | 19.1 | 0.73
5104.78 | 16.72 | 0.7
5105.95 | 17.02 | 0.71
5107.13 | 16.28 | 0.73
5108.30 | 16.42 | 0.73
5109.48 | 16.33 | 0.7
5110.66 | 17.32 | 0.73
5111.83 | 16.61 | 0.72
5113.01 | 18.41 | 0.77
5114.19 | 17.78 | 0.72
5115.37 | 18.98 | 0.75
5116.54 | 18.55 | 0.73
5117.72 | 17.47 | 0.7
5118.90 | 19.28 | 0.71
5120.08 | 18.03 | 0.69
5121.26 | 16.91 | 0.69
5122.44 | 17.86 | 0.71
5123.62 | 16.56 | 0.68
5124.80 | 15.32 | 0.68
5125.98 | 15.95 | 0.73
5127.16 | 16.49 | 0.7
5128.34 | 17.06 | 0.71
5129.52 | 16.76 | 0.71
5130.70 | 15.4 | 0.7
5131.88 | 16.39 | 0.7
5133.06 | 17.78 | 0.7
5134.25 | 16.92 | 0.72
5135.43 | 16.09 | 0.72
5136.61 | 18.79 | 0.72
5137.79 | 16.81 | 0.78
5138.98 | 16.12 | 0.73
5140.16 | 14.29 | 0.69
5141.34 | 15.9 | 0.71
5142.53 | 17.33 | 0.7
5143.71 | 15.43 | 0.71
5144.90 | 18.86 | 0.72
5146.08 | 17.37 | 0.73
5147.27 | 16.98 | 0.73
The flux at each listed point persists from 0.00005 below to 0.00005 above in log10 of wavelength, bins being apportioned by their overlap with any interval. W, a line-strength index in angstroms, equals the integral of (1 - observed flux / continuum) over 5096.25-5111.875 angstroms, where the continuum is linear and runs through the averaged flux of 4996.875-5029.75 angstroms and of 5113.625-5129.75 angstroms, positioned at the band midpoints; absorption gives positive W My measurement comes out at 0.54 angstroms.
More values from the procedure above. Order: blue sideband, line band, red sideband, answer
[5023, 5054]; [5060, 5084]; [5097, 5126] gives -0.3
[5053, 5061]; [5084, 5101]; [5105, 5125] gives 0.5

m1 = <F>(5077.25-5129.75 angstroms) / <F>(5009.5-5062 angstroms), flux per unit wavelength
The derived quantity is 0.96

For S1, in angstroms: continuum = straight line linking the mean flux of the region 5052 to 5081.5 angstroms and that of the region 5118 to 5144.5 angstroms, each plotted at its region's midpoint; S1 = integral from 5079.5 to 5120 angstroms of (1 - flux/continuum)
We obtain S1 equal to 0.3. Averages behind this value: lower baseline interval 18.3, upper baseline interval 16.7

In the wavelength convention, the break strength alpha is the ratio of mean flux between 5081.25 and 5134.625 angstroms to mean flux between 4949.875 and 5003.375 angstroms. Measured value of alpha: 0.9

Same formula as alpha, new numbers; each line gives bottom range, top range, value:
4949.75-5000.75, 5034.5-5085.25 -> 0.95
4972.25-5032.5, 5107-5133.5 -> 0.95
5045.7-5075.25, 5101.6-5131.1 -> 0.93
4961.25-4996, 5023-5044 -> 0.95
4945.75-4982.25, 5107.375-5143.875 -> 0.88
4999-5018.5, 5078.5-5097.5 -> 1.02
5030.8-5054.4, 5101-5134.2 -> 0.96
